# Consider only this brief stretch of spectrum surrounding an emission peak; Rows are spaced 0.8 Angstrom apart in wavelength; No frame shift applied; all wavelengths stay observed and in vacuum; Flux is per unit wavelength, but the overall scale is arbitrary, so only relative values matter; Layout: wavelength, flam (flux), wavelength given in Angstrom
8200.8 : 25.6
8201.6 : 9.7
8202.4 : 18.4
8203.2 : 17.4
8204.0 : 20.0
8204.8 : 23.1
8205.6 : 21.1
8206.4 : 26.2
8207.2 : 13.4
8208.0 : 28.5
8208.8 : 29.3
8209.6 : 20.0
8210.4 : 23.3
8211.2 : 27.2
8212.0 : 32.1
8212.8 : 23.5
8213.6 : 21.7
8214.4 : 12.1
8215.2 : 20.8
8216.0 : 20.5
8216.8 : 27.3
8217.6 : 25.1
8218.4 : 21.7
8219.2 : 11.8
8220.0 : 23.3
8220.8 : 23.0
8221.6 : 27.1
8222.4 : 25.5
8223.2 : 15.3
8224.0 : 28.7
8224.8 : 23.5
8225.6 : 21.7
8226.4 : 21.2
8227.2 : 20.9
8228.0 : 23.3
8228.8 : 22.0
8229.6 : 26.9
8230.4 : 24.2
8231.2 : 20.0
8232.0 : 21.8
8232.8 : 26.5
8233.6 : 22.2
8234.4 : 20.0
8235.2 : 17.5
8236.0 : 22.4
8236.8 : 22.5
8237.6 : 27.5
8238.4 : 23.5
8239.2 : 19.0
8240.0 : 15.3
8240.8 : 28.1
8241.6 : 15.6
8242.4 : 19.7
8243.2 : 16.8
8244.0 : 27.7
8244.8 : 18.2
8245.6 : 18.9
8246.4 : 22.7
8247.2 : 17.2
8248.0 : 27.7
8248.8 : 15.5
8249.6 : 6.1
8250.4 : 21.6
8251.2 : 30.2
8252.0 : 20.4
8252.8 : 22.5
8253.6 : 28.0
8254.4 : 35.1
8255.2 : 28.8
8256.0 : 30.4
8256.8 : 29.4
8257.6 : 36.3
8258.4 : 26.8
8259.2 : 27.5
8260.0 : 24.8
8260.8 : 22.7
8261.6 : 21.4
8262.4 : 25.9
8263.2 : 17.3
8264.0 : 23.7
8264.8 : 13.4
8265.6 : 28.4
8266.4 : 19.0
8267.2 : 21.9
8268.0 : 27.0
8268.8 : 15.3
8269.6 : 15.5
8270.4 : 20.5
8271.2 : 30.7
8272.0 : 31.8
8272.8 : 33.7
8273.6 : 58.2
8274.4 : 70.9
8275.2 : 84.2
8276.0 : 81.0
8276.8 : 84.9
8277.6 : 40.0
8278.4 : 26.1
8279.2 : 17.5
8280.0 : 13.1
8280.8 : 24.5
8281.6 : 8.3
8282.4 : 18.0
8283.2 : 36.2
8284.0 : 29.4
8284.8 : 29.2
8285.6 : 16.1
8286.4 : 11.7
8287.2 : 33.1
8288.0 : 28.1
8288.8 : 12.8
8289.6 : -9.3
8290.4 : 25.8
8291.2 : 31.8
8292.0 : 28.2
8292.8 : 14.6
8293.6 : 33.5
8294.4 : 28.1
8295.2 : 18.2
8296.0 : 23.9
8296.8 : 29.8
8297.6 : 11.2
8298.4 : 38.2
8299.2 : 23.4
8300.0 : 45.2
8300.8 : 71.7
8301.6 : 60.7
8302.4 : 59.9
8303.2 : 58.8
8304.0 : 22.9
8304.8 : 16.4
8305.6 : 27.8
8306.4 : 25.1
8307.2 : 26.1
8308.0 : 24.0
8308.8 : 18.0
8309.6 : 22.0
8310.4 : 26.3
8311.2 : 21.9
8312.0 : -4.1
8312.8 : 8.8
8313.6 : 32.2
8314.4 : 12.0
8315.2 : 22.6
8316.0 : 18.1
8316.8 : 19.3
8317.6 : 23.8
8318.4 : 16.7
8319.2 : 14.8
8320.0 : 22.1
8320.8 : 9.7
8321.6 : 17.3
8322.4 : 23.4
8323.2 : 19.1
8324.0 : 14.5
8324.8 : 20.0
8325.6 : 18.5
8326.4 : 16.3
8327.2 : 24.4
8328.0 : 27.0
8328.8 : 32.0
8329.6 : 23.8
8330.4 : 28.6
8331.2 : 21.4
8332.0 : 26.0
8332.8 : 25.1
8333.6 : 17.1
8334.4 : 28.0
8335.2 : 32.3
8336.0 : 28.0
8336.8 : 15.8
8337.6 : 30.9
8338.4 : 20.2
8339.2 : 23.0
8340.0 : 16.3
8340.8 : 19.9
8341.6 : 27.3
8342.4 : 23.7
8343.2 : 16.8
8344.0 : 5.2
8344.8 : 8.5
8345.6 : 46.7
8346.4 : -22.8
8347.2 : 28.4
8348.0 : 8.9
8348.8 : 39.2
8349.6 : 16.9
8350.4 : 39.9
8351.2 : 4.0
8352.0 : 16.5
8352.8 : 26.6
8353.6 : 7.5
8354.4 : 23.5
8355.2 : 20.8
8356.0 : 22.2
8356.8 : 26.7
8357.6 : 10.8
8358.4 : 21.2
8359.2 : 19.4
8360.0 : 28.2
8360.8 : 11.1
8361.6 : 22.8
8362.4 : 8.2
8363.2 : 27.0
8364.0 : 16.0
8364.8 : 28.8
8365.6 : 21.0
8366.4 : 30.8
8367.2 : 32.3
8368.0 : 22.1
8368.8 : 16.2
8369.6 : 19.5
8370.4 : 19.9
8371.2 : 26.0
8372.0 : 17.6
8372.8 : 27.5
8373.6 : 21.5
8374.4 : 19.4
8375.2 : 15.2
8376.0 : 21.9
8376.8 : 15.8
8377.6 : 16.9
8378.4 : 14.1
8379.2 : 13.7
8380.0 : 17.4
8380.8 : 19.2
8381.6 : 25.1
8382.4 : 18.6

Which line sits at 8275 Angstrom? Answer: H-alpha 6563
